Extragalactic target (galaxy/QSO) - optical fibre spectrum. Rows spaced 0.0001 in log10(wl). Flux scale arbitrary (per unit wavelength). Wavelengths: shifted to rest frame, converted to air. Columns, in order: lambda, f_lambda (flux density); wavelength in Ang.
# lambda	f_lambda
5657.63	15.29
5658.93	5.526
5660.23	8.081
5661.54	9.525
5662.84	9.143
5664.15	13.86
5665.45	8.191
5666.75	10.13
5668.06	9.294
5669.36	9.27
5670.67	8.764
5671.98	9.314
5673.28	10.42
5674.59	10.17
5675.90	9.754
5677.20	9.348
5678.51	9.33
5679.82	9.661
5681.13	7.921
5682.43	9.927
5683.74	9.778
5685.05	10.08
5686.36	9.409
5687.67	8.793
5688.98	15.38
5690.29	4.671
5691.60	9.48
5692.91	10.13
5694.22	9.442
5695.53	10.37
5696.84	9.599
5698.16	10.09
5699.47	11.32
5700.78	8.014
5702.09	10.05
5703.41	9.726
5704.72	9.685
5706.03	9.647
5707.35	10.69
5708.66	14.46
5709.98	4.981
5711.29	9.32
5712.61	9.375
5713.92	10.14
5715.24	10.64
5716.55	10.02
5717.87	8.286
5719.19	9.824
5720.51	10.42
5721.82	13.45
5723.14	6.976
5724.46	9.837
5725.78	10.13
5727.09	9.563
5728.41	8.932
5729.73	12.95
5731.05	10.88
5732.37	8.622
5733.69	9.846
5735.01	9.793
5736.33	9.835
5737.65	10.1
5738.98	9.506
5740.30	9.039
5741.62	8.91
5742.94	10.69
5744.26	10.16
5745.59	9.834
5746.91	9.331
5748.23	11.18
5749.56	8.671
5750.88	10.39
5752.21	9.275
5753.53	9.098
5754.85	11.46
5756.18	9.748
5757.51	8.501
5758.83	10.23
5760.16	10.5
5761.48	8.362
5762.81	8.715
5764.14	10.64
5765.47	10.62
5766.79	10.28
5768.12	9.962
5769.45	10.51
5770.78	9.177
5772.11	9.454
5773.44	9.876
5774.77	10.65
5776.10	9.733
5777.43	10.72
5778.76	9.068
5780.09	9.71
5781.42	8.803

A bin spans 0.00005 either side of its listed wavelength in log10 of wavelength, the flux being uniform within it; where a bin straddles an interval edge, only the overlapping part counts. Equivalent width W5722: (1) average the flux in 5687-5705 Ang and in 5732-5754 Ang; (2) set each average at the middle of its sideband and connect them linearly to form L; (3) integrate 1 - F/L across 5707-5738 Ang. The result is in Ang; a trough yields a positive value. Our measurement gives -0.7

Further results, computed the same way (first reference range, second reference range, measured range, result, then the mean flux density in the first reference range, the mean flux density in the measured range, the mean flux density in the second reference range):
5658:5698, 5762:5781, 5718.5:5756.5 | -0.7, 9.54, 9.95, 9.91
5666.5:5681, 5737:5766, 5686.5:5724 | -0.8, 9.51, 9.81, 9.76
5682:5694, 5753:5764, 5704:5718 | -0.2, 9.72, 9.81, 9.63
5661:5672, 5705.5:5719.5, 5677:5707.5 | 0.2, 9.75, 9.68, 9.76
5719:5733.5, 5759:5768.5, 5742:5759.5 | 0.2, 10.1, 9.87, 9.88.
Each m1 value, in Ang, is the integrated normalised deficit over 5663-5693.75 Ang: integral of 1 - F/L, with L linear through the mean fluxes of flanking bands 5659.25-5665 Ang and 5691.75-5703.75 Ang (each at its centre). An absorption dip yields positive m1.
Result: 0.44 Ang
